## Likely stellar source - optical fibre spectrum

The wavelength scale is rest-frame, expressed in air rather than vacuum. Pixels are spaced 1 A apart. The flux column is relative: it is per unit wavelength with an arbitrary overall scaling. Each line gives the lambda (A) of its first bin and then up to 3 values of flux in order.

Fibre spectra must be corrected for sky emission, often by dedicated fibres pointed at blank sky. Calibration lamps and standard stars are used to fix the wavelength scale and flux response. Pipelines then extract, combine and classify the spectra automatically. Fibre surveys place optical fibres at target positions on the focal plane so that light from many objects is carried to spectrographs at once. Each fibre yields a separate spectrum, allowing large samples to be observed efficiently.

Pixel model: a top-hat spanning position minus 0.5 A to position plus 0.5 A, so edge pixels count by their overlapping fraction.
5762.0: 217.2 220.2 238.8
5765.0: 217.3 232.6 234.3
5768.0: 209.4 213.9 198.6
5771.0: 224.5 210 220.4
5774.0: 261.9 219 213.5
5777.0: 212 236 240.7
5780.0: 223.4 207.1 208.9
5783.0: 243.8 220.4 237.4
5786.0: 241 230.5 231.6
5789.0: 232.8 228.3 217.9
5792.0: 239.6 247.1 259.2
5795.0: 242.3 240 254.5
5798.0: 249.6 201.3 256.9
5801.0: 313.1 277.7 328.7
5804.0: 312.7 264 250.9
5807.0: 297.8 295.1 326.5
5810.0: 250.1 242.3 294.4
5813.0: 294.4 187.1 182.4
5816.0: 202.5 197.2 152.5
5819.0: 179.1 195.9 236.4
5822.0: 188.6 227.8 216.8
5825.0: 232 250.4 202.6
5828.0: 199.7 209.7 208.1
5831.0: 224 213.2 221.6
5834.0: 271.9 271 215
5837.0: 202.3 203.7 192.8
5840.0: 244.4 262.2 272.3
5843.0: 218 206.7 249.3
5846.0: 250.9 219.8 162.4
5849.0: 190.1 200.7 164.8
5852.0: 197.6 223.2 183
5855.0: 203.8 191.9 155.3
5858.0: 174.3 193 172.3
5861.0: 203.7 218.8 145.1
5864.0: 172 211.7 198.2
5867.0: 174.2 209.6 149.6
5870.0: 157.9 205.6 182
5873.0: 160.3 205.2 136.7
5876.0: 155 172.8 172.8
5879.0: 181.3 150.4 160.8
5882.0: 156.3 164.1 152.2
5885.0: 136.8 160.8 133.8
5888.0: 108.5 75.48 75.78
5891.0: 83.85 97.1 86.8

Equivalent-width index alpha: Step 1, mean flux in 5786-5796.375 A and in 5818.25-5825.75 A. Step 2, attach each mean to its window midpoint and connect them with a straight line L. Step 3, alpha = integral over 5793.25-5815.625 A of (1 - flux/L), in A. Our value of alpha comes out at -3.8 A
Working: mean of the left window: 237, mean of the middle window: 264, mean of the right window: 210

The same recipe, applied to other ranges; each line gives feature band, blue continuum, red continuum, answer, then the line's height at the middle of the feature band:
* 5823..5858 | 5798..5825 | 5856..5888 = -1.0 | 210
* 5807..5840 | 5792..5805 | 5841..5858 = 1.4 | 236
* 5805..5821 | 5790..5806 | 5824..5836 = 0.5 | 244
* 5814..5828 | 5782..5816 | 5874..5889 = 1.3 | 226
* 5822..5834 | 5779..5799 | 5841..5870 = -0.4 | 212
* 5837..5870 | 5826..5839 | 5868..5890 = -1.5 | 191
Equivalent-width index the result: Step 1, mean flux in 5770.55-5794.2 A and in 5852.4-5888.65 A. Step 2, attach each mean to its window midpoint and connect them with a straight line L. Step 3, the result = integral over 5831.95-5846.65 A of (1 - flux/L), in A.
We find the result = -3.1 A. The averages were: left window 229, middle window 233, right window 173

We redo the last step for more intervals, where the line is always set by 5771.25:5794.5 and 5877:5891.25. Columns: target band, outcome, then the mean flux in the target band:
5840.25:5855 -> -3.66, 215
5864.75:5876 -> -2.07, 179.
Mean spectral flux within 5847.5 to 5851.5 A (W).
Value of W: 180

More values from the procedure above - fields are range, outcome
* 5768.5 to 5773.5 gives 213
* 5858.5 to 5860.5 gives 183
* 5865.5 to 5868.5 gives 194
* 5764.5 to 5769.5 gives 222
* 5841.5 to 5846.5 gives 239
